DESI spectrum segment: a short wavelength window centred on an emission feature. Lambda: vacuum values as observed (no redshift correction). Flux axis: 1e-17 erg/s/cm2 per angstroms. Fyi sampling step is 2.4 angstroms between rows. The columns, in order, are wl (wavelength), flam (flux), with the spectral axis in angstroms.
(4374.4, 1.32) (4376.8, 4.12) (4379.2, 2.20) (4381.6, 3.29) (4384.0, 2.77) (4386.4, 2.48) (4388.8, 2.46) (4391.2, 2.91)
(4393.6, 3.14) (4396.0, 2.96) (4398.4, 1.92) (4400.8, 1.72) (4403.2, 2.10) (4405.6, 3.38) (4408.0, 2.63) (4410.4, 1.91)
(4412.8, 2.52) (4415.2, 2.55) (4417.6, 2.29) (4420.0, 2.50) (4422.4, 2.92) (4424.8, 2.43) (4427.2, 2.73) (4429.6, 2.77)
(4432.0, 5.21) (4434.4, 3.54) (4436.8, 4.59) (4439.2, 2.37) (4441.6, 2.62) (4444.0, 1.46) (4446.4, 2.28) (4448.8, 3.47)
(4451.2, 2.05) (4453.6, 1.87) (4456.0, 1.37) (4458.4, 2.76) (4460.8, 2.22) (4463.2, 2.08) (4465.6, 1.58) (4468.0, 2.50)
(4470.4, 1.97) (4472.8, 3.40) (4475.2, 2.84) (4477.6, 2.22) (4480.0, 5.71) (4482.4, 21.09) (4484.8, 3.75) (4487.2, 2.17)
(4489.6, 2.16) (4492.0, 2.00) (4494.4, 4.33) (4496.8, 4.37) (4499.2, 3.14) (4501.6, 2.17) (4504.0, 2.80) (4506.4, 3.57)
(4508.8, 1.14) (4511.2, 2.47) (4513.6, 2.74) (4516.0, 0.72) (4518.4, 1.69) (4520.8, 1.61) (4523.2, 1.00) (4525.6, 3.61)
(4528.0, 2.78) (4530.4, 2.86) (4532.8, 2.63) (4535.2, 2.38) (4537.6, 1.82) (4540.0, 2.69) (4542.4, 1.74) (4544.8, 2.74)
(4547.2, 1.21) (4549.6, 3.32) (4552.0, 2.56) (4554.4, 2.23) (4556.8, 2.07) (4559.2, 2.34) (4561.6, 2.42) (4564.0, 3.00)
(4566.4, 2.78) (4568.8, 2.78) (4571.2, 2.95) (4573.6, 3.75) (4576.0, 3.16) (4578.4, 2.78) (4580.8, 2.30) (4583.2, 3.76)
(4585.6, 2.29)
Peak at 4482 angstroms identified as Hgamma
